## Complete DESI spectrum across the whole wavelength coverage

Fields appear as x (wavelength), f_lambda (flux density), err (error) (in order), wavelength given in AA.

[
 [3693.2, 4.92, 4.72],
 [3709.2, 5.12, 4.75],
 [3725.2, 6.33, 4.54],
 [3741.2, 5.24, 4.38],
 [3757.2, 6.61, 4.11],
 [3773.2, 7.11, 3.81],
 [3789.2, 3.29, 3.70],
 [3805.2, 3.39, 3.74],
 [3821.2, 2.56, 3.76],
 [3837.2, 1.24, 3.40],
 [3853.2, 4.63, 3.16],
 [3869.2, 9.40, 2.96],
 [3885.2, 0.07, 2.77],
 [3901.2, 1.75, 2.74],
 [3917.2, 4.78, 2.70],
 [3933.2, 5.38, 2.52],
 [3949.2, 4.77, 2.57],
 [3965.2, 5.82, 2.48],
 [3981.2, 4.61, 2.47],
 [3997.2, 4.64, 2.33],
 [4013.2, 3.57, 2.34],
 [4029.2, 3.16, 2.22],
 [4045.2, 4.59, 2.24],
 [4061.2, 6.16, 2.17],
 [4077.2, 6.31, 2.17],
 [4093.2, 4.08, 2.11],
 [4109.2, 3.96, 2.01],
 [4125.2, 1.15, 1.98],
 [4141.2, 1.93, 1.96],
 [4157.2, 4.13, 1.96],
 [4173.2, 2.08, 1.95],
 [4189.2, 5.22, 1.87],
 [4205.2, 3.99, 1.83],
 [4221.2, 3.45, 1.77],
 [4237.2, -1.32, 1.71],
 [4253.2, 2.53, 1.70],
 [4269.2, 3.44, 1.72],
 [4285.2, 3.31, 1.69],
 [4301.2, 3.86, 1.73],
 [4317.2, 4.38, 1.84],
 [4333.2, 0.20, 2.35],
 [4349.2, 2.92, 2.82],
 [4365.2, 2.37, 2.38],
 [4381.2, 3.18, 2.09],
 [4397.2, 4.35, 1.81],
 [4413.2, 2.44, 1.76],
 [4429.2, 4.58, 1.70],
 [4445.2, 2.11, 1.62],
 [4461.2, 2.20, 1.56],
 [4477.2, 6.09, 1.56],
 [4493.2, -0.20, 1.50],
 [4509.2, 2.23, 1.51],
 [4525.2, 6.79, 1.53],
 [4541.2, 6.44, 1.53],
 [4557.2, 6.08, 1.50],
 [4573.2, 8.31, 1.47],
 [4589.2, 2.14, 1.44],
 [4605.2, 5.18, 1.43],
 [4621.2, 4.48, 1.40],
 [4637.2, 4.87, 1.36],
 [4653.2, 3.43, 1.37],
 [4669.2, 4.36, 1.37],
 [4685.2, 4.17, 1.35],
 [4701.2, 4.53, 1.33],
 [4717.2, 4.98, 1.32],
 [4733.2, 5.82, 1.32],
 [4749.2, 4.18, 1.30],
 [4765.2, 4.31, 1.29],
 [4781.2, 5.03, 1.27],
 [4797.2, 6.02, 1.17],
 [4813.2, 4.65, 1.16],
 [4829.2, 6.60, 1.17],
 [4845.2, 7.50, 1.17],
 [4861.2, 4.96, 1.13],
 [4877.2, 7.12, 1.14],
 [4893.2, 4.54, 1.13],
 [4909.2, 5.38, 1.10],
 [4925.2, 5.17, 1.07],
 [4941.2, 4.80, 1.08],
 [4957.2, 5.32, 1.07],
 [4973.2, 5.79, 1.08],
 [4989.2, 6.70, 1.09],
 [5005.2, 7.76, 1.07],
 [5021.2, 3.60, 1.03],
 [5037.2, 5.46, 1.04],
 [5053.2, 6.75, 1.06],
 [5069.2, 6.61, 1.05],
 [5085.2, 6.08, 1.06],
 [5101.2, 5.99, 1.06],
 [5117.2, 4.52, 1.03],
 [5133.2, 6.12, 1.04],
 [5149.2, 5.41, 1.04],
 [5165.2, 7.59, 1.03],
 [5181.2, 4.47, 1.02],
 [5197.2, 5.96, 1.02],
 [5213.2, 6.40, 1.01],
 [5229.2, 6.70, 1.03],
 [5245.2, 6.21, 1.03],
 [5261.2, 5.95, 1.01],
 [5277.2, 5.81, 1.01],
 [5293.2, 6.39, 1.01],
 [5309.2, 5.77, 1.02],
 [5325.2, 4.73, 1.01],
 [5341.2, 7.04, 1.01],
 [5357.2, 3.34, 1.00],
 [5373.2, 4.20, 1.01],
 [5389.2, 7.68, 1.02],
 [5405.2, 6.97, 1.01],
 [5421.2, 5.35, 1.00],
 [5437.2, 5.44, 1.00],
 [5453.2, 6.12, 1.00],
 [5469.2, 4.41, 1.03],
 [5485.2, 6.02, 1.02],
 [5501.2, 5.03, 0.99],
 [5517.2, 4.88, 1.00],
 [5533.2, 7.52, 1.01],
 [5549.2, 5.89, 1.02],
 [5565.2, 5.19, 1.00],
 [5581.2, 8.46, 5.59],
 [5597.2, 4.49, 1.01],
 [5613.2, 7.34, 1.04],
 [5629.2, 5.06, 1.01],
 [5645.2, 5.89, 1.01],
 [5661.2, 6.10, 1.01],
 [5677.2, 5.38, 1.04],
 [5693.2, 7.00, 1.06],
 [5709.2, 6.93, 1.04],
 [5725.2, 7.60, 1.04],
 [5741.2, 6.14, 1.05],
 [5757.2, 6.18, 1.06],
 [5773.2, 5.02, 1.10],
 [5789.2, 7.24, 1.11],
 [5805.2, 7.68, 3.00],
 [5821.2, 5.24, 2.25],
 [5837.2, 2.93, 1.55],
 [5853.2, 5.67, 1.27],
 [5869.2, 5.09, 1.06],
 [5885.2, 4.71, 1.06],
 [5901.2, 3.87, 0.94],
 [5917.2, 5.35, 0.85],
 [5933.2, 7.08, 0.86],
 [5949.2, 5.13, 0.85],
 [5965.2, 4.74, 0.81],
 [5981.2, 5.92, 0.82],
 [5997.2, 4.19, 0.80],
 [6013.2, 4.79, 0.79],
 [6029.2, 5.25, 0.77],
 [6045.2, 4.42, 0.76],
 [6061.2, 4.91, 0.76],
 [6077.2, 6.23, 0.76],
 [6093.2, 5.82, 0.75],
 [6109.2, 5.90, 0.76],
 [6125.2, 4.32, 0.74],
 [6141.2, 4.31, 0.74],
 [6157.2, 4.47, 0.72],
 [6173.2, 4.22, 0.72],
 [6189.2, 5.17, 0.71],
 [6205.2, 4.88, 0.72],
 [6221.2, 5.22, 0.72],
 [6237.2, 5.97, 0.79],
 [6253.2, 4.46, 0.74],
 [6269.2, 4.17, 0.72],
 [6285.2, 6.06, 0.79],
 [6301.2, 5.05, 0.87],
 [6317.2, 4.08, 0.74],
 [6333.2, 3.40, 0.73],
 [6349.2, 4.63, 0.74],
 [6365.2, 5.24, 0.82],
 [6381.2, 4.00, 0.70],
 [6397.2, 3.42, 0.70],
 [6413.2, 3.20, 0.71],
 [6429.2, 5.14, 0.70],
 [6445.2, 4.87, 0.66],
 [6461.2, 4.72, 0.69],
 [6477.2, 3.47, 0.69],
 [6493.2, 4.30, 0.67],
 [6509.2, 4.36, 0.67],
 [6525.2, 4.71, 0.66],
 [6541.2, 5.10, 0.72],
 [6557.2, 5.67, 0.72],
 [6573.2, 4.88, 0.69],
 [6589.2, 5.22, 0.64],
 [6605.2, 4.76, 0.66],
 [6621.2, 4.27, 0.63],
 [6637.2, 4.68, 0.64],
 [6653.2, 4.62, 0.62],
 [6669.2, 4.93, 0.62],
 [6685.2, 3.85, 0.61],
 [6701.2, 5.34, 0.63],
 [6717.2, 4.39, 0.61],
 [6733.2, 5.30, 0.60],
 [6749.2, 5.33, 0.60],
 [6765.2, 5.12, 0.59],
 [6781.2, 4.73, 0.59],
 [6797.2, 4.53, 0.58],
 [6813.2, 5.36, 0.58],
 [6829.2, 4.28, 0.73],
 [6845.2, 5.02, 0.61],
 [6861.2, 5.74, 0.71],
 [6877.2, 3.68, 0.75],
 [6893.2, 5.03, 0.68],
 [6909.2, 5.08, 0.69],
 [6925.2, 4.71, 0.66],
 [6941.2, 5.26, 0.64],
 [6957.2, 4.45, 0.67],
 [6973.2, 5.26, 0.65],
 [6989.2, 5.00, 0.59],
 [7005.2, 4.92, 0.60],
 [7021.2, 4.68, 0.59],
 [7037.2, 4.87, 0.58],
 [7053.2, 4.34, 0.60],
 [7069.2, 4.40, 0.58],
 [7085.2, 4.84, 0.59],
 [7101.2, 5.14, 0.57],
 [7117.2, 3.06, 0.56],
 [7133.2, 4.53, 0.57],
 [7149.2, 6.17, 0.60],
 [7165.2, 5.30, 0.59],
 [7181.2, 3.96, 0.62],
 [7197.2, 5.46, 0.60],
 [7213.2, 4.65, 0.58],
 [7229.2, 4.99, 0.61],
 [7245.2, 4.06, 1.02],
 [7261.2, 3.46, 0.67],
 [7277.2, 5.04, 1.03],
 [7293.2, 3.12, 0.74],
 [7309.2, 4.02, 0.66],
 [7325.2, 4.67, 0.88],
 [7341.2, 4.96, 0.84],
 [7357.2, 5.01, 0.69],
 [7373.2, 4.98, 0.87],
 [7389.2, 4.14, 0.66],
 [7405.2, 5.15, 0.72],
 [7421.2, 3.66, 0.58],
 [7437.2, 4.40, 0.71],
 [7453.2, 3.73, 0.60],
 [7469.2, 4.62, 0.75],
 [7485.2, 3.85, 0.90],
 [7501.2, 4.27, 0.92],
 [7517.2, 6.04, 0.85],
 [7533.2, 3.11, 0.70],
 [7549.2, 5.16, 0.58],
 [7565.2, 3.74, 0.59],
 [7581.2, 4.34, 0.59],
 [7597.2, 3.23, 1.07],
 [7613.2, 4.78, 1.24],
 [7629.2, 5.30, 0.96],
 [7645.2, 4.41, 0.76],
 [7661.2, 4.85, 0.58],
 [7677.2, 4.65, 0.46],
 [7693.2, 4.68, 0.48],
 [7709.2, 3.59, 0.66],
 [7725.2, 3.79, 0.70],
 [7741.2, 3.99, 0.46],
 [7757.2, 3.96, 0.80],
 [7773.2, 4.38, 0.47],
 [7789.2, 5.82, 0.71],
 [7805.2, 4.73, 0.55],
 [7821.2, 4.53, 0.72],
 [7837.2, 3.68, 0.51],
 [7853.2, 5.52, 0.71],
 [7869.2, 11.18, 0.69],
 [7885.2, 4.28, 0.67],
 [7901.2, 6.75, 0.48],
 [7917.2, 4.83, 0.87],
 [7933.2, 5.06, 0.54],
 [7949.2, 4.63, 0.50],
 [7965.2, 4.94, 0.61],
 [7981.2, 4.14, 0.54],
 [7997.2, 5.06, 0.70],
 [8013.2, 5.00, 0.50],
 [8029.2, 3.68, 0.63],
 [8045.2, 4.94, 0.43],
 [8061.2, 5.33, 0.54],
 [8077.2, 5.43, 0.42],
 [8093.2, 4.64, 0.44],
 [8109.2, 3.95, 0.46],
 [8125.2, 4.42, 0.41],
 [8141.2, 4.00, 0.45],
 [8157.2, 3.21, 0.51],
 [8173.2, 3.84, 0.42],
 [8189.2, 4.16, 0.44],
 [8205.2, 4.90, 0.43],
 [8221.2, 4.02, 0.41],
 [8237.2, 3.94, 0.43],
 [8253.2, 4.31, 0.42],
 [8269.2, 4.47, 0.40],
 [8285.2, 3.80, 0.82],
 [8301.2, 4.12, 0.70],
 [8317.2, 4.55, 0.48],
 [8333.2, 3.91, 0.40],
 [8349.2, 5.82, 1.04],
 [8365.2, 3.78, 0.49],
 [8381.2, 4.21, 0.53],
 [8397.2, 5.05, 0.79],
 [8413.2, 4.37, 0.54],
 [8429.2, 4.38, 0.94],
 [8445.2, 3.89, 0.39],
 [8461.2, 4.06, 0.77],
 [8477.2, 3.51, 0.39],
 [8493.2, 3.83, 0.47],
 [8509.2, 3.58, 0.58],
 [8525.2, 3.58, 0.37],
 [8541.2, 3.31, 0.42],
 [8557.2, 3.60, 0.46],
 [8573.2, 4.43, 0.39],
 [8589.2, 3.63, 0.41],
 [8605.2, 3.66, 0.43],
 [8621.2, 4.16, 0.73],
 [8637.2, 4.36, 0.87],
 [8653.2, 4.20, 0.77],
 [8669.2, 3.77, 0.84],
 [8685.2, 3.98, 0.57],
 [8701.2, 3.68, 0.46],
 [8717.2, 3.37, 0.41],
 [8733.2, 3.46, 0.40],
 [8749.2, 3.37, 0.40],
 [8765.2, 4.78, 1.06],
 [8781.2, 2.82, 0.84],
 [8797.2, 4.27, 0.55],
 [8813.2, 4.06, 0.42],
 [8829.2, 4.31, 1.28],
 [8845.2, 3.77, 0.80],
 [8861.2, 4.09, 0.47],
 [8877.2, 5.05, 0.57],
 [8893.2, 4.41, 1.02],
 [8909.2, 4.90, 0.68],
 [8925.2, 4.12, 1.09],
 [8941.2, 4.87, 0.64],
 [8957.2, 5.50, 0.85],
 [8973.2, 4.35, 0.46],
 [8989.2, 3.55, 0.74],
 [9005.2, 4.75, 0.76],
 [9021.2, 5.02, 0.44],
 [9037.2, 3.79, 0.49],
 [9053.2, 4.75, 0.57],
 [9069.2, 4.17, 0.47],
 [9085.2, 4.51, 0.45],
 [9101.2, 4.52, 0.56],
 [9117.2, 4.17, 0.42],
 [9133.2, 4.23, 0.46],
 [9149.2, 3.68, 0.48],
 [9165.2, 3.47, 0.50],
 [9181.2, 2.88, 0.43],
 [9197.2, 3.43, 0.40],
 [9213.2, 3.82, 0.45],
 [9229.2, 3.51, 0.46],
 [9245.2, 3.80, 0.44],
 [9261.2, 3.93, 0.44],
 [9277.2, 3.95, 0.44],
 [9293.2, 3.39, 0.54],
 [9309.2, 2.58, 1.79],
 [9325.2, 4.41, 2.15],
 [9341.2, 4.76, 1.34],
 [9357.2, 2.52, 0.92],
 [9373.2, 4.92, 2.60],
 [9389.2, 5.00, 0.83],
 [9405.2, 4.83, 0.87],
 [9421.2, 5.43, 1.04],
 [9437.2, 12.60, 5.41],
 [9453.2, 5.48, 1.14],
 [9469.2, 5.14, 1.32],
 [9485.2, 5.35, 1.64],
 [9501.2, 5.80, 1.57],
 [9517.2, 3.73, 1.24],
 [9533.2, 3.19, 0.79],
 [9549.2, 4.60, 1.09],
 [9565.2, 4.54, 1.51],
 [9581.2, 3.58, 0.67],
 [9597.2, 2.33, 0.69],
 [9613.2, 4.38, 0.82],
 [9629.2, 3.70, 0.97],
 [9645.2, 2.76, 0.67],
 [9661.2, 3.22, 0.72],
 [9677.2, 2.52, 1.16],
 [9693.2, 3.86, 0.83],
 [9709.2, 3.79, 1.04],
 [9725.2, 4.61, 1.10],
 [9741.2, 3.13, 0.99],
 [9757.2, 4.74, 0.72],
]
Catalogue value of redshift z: 0.199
